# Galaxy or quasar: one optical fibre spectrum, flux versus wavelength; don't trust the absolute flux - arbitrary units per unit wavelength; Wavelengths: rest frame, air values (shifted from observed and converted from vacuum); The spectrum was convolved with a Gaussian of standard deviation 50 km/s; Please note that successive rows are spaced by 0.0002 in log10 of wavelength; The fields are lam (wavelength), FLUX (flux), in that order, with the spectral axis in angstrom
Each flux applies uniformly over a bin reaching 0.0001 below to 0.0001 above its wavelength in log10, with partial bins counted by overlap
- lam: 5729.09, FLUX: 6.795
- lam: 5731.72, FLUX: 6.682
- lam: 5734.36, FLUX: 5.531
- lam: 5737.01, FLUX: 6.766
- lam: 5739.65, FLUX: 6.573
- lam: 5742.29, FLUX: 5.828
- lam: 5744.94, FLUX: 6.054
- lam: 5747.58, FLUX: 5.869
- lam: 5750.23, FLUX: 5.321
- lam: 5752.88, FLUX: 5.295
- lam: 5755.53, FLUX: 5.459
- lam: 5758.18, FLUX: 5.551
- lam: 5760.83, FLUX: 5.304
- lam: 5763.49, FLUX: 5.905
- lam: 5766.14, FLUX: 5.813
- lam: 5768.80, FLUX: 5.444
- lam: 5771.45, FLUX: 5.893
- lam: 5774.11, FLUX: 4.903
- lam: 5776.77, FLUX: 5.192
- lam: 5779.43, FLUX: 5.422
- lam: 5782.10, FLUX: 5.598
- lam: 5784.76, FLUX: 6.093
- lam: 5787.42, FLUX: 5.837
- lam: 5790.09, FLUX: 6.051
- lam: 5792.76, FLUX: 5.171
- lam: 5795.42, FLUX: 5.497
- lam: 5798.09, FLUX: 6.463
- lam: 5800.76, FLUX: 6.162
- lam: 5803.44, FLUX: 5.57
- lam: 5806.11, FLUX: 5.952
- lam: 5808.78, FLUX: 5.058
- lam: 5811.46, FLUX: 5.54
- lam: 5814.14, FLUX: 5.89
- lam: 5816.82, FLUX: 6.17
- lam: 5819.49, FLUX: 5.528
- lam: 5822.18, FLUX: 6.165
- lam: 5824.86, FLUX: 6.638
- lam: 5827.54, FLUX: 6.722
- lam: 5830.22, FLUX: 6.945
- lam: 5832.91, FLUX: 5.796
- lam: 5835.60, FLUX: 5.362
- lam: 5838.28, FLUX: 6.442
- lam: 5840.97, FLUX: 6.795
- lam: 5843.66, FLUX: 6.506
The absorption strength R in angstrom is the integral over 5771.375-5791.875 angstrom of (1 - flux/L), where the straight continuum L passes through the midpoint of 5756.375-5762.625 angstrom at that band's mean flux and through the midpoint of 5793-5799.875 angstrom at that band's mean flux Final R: 0.4 angstrom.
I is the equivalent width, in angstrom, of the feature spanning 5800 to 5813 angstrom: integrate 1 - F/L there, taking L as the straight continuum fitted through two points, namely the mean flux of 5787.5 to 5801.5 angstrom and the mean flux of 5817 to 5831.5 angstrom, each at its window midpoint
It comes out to 0.9 angstrom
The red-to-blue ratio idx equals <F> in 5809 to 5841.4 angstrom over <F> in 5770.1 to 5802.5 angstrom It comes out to 1.07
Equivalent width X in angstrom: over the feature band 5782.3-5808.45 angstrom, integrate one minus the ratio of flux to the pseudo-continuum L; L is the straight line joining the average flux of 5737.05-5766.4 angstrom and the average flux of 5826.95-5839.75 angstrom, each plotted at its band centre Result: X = 0.8 angstrom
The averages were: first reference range 5.77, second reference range 6.23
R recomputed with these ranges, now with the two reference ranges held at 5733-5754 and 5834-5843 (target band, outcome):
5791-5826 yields 1.7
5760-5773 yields 0.7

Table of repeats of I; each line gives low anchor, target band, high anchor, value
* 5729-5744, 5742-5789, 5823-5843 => 5.5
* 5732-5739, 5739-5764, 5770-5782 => 1.0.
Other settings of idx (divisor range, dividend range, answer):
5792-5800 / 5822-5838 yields 1.09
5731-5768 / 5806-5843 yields 1.04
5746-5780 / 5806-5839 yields 1.09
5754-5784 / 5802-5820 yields 1.03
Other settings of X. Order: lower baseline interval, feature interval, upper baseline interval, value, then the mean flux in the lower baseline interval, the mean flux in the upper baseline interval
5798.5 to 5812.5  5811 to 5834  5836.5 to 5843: -0.24 angstrom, 5.71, 6.53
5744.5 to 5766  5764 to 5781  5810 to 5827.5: 0.71 angstrom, 5.59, 6.04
